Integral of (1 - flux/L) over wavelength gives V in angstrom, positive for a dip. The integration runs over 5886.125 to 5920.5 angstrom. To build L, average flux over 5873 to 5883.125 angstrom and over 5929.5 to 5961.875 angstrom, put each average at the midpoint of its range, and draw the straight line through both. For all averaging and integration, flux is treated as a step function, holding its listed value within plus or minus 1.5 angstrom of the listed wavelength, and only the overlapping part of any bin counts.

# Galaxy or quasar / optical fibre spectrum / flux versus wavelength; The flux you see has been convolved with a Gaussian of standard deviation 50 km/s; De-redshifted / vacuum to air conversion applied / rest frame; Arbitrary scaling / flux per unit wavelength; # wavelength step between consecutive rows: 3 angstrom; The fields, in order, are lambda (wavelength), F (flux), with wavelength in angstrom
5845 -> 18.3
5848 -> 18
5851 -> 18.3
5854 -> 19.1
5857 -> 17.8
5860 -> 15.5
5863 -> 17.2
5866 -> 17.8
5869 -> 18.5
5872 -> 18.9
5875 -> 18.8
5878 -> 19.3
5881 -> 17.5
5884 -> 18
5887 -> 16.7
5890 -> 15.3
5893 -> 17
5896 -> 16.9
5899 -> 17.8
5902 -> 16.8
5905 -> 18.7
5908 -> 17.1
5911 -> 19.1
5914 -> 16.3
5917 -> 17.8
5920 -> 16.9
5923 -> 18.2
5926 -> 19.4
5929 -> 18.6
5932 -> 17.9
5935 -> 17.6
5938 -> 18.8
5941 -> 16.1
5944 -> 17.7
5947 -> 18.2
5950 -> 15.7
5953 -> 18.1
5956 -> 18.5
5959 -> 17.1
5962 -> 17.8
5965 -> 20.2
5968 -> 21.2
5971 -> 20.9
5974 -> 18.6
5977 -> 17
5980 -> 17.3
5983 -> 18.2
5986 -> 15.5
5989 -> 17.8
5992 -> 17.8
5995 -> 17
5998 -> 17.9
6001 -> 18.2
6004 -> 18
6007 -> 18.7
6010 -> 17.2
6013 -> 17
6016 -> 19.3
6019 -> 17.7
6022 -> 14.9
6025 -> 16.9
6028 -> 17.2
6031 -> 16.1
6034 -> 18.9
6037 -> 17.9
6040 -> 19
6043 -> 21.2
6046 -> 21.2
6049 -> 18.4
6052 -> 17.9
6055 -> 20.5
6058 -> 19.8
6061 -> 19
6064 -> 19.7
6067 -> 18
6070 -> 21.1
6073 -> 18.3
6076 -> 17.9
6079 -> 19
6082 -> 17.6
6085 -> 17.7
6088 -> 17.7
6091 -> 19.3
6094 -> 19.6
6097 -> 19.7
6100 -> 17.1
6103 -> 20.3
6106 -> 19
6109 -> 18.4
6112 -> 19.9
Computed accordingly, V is 1.8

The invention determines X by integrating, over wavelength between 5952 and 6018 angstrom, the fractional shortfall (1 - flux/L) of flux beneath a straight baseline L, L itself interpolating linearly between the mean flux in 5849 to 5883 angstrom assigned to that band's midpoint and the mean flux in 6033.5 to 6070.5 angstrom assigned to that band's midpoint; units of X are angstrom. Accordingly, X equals 2.7 angstrom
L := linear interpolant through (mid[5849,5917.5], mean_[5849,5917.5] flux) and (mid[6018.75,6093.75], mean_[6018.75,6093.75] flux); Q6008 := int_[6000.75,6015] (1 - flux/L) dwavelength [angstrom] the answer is 0.4 angstrom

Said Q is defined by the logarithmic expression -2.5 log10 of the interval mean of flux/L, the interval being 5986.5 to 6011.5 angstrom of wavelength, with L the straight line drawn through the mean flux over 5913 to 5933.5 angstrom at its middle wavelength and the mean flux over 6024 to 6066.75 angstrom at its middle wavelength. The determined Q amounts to 0.05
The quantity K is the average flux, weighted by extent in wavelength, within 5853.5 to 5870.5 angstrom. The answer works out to 17.6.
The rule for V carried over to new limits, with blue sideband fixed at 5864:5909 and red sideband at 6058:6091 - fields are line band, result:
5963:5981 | -1.07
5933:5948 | 0.25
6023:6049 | 0.02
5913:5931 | -0.04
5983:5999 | 0.85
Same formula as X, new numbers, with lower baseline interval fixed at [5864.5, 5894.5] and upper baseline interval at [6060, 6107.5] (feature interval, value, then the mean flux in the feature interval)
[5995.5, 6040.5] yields 2.1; 17.6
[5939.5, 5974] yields -0.3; 18.3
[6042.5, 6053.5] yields -0.5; 19.5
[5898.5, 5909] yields 0.2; 17.6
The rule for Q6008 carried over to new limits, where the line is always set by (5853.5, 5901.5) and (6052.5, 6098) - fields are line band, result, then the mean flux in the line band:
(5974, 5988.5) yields 0.9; 17.2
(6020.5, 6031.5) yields 1.4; 16.3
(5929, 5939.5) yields -0.1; 18.2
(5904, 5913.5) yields -0.1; 18.1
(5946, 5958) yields 0.3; 17.6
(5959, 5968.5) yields -0.5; 19.2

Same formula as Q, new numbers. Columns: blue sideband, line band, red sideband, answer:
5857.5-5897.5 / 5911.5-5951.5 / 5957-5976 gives 0.052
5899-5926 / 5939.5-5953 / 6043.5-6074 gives 0.066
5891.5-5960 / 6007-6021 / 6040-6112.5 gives 0.042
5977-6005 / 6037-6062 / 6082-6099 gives -0.079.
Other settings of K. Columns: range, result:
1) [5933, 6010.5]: 18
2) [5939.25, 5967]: 17.8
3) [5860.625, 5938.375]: 17.8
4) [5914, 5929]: 17.9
